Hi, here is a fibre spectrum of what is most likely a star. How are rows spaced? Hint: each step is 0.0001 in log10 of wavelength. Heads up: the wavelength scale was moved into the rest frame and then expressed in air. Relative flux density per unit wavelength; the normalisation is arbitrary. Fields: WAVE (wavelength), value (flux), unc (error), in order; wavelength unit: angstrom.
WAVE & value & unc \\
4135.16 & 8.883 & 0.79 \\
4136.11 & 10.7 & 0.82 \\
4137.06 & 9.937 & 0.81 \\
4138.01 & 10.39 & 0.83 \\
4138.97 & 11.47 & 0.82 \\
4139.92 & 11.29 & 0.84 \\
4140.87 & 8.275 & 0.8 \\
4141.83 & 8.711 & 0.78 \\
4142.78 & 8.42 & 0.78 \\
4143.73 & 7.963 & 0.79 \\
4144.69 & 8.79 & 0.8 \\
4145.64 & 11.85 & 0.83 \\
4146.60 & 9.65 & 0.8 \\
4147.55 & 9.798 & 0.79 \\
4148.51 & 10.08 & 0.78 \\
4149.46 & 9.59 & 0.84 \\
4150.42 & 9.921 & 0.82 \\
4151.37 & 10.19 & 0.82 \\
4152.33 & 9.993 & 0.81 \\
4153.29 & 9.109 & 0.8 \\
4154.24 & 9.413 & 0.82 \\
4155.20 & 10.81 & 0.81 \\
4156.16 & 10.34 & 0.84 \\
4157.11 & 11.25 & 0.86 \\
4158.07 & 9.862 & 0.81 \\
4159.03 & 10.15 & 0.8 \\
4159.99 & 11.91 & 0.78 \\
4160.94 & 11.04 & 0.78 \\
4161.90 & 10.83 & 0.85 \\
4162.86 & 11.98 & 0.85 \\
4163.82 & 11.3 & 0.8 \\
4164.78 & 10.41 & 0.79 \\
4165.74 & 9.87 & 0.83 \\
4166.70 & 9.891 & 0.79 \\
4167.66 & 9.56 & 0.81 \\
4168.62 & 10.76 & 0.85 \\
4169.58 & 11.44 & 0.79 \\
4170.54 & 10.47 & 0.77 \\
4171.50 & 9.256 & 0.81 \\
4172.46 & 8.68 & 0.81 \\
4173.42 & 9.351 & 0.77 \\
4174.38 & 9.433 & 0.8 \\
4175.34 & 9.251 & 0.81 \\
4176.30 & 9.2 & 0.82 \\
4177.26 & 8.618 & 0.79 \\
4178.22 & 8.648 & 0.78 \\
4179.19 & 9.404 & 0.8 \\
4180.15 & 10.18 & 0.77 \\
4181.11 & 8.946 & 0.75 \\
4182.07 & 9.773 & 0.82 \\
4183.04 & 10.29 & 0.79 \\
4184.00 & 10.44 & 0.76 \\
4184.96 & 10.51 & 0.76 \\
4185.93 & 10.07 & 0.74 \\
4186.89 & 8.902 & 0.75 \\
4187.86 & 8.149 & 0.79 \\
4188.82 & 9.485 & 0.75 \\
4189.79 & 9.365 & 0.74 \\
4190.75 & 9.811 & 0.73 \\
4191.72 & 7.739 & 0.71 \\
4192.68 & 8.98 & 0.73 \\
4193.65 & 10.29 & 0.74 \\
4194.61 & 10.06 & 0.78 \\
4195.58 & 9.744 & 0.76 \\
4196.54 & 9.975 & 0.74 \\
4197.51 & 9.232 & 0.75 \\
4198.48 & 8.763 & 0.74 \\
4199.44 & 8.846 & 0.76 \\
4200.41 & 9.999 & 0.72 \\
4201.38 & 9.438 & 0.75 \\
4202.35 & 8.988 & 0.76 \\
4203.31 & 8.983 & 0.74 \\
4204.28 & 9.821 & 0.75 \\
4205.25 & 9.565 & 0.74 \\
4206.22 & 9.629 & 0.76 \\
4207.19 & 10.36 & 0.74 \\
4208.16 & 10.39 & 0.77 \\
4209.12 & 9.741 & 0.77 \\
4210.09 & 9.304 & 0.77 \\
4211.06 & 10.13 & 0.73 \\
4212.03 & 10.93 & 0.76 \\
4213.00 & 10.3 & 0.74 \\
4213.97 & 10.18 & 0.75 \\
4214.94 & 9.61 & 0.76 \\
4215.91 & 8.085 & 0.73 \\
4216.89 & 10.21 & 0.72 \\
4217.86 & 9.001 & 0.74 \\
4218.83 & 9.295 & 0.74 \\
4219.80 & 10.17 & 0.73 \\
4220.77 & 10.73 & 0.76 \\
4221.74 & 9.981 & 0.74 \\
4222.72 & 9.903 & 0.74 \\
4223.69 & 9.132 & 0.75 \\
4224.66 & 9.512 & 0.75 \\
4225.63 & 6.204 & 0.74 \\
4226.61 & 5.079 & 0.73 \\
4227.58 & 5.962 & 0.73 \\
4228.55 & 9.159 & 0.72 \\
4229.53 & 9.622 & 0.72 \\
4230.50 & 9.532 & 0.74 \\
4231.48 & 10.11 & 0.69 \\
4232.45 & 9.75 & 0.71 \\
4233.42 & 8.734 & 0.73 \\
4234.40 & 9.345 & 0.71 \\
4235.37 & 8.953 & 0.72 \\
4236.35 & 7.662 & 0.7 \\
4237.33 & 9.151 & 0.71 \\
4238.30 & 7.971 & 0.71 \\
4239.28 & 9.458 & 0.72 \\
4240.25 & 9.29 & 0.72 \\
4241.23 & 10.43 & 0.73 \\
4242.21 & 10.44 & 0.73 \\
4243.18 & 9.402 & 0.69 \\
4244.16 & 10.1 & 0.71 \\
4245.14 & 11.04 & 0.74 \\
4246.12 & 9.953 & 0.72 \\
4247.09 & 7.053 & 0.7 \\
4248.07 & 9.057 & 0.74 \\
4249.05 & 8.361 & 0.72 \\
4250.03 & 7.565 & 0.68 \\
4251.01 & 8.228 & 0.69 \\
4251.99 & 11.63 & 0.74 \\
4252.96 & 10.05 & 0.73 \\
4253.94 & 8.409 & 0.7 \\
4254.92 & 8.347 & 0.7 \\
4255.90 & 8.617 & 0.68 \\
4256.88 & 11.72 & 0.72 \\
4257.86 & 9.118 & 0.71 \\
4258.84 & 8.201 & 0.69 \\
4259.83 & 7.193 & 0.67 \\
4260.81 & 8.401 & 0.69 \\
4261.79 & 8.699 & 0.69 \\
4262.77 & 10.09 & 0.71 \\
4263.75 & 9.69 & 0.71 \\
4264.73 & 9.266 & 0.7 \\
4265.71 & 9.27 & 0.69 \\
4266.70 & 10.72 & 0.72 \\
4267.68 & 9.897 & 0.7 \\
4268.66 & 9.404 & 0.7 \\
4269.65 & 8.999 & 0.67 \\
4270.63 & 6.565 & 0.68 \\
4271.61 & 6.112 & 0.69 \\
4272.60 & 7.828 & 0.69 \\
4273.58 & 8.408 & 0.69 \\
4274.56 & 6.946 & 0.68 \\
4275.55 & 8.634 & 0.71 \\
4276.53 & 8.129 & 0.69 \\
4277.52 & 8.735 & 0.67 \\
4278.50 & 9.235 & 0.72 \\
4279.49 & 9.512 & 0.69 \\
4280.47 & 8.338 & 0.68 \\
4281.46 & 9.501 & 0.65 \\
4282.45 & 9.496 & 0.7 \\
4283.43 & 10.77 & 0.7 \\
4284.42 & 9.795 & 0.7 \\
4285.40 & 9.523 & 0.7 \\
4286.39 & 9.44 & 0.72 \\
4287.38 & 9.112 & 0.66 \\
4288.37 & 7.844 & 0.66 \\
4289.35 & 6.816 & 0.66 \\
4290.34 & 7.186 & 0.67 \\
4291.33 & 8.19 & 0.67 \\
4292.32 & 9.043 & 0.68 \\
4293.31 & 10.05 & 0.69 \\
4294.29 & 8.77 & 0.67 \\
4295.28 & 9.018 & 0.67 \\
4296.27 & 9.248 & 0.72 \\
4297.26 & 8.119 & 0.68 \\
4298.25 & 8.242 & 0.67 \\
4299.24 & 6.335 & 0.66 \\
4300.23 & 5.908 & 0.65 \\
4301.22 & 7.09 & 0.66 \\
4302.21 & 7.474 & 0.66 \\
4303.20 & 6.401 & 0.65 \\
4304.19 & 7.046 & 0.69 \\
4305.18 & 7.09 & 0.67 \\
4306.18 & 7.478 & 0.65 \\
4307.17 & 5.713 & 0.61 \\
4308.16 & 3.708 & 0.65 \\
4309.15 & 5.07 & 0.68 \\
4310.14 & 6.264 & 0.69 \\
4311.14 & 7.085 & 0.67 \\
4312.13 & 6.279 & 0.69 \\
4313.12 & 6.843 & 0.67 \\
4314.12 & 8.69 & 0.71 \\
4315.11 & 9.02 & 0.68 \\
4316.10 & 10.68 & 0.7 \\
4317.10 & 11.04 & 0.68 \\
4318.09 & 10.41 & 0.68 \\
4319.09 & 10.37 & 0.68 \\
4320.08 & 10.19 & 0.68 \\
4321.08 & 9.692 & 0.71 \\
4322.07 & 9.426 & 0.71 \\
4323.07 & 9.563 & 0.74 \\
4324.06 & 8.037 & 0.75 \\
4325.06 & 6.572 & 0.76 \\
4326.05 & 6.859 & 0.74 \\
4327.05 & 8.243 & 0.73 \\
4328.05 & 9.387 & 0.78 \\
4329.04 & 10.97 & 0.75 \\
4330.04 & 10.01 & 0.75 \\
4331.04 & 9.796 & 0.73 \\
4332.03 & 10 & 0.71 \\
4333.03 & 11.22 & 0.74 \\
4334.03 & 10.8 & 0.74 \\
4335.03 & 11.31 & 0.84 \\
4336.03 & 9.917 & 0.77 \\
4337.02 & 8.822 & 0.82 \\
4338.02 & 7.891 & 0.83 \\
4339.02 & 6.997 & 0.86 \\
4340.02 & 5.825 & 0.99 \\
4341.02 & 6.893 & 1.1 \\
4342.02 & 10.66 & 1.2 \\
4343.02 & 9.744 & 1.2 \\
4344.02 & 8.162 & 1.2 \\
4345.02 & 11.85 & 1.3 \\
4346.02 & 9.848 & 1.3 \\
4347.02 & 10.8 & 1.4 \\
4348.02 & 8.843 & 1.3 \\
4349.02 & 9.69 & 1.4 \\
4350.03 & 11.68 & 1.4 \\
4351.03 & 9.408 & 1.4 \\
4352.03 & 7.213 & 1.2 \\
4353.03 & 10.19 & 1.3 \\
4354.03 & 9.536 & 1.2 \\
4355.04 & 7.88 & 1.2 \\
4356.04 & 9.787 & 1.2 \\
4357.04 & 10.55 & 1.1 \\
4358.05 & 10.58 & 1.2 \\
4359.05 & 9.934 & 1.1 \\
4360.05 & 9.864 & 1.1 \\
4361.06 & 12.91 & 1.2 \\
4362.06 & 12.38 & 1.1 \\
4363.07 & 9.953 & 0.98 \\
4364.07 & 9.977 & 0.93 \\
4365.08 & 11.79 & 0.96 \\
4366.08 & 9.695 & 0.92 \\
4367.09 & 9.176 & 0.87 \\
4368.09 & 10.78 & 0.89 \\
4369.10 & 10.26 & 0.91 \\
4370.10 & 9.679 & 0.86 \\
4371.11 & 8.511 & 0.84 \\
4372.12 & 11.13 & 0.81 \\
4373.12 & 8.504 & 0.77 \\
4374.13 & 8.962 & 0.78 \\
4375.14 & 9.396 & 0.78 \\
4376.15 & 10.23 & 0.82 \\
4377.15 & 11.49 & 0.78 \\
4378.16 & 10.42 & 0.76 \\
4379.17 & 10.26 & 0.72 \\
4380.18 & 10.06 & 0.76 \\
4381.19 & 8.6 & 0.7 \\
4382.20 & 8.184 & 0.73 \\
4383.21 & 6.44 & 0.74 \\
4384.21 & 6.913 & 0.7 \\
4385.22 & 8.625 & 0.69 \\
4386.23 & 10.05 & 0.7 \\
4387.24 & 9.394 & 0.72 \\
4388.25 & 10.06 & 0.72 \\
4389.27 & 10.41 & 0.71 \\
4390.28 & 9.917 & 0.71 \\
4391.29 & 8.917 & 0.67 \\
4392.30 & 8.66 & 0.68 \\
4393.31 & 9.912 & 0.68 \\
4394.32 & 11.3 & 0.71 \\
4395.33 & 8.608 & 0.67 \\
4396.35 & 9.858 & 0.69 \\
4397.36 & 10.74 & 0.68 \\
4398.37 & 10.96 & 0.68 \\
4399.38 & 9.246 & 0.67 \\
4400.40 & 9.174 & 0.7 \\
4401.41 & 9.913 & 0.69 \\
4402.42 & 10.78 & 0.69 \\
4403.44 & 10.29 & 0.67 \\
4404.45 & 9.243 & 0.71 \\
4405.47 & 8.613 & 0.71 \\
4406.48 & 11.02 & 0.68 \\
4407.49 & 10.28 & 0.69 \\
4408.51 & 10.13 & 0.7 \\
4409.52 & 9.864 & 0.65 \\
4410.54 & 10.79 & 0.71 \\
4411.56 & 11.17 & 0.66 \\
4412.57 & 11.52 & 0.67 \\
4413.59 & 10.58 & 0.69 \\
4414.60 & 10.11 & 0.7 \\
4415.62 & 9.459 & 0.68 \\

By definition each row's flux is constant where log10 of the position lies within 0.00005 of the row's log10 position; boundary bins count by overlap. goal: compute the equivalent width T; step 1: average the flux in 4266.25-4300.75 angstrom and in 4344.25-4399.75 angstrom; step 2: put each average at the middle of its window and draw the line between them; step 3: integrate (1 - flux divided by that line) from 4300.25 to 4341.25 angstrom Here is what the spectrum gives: 3.5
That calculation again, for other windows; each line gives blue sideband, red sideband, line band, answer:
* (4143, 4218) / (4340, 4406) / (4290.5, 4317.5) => 5.9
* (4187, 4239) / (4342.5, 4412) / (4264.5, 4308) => 5.6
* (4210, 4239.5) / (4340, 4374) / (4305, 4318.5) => 2.9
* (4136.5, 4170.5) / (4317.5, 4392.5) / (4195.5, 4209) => 0.6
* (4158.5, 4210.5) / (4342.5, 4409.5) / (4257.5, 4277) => 2.4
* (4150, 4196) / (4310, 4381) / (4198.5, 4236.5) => 2.0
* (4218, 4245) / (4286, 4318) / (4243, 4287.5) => -3.0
